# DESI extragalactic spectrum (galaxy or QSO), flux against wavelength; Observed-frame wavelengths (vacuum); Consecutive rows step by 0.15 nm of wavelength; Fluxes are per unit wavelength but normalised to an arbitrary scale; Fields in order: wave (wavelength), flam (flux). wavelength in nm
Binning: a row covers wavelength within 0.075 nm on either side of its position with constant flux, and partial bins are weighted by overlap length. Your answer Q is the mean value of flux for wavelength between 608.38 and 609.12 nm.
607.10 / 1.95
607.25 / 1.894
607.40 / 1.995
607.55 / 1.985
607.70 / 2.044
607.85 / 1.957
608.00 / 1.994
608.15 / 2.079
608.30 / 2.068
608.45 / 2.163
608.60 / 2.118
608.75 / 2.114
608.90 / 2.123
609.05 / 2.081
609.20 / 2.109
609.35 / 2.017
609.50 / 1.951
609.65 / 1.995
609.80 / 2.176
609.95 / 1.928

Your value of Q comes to 2.12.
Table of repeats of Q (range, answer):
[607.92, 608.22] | 2.03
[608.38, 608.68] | 2.14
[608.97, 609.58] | 2.04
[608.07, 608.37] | 2.07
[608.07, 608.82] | 2.11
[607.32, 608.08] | 1.99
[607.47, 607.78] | 2.01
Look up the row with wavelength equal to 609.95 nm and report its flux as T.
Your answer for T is 1.928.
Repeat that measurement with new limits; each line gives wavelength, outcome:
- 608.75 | 2.114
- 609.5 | 1.951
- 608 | 1.994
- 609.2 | 2.109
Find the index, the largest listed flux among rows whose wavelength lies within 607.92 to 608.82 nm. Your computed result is 2.163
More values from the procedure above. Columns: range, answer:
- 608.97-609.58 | 2.109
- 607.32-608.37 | 2.079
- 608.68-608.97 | 2.123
